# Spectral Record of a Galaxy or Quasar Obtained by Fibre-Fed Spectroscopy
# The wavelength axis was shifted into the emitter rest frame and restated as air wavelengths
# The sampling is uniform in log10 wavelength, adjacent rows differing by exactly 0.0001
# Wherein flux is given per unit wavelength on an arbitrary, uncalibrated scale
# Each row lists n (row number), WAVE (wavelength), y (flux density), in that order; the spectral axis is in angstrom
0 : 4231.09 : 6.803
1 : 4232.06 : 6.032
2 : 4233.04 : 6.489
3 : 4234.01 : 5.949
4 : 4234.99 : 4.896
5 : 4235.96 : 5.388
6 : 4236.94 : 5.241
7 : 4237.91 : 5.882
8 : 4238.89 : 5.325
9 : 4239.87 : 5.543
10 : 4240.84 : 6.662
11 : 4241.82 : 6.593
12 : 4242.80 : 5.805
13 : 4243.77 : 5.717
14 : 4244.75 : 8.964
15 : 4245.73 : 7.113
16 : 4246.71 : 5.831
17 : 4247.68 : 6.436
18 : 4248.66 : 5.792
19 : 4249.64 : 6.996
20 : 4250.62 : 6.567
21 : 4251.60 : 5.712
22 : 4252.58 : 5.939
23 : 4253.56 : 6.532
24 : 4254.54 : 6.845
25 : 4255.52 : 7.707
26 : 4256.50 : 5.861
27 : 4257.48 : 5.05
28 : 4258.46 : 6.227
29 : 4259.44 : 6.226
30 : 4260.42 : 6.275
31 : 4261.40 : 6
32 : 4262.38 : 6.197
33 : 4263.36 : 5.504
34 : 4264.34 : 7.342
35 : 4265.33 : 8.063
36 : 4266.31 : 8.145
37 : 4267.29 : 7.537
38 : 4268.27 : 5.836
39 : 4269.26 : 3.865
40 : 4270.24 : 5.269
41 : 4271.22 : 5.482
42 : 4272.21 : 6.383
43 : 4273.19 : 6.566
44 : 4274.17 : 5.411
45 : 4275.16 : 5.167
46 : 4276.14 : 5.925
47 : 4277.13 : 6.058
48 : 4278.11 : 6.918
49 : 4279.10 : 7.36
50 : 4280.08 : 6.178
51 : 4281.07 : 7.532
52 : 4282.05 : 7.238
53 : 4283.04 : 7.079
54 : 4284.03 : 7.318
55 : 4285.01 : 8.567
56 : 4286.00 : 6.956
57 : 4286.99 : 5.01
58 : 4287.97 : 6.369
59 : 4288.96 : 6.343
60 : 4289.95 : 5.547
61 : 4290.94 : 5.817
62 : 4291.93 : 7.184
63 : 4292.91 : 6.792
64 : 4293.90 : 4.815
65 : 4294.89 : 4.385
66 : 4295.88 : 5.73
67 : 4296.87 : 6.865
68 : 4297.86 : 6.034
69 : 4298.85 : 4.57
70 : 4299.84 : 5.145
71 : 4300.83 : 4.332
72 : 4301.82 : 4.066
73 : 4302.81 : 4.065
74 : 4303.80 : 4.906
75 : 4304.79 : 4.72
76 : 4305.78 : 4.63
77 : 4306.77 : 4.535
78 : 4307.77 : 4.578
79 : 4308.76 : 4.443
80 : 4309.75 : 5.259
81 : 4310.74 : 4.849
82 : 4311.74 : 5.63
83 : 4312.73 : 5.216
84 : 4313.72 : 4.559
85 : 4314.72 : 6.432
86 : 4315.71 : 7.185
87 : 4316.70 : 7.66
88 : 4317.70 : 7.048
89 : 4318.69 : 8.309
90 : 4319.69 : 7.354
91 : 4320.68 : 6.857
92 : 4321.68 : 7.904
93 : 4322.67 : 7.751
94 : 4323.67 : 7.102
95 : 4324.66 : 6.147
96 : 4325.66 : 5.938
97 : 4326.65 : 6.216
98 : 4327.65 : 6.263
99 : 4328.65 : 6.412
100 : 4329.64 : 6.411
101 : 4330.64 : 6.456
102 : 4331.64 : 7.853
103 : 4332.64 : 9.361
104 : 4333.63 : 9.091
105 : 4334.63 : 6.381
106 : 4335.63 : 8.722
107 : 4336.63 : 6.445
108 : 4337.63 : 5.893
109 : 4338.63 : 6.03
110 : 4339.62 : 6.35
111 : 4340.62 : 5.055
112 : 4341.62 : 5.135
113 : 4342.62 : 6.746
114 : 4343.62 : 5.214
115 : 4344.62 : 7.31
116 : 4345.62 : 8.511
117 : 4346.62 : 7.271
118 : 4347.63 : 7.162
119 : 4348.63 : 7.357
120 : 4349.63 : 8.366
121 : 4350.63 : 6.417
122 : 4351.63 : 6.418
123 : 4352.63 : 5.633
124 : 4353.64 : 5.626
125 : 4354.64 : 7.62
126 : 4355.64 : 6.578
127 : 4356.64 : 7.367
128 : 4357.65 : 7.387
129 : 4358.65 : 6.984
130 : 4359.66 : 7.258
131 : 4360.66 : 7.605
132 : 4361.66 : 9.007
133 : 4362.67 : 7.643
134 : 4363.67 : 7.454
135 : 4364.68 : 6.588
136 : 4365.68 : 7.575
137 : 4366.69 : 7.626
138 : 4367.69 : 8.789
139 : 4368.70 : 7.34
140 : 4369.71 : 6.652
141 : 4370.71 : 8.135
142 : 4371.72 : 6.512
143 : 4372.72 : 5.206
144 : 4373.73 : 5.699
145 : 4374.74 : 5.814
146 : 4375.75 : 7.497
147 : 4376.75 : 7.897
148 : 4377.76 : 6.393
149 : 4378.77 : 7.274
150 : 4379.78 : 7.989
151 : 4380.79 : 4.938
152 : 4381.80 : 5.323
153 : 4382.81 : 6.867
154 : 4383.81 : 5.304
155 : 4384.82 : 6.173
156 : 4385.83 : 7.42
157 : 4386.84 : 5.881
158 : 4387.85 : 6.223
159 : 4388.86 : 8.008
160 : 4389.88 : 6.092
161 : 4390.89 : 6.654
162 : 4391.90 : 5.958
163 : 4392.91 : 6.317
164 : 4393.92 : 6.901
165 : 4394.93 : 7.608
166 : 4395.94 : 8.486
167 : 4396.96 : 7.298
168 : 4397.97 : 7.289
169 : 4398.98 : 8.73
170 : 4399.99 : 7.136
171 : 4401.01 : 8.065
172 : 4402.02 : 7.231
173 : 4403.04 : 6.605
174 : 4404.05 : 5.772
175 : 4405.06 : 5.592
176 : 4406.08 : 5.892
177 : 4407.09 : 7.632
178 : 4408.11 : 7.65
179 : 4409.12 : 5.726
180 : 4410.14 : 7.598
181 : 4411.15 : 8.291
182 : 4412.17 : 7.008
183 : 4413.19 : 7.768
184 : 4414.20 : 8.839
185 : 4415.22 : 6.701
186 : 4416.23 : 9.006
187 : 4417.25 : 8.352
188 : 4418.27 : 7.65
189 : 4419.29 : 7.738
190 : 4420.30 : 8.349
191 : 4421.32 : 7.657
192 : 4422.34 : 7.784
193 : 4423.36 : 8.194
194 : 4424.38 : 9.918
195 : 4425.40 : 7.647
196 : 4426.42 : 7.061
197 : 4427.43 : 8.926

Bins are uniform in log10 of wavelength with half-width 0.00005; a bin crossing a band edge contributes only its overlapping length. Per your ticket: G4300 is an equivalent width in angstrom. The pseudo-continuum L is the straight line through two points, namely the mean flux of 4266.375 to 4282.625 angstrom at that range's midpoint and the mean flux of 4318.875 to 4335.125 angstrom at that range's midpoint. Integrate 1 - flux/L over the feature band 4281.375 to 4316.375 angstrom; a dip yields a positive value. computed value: 5.1 angstrom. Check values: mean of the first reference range 6.23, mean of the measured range 5.65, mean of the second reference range 7.12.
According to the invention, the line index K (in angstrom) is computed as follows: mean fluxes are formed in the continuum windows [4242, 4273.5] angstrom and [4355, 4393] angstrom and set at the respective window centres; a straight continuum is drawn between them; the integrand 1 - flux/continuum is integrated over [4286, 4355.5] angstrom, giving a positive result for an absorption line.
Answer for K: 4.37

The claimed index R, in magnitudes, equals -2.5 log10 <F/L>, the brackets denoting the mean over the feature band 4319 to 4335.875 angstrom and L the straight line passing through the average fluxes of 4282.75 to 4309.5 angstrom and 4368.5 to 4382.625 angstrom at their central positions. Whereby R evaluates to -0.20 mag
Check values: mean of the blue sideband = 5.57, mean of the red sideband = 6.61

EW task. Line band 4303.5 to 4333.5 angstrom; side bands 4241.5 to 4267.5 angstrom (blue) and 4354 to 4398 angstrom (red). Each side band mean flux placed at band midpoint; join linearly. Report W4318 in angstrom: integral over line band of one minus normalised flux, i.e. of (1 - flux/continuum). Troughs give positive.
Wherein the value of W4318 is 2.02 angstrom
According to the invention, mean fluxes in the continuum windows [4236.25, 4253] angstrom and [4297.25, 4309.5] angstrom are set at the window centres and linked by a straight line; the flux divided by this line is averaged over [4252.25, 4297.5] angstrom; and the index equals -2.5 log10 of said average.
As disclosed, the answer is -0.17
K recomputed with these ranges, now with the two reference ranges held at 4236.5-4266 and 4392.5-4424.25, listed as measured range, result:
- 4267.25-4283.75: 0.8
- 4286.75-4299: 1.5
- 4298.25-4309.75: 3.7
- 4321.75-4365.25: 0.4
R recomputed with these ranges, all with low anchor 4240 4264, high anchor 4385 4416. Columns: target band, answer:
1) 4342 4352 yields -0.04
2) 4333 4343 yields 0.02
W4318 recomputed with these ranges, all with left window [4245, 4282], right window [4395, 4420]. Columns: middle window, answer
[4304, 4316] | 2.8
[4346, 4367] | -0.4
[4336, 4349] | 0.8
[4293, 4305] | 2.9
